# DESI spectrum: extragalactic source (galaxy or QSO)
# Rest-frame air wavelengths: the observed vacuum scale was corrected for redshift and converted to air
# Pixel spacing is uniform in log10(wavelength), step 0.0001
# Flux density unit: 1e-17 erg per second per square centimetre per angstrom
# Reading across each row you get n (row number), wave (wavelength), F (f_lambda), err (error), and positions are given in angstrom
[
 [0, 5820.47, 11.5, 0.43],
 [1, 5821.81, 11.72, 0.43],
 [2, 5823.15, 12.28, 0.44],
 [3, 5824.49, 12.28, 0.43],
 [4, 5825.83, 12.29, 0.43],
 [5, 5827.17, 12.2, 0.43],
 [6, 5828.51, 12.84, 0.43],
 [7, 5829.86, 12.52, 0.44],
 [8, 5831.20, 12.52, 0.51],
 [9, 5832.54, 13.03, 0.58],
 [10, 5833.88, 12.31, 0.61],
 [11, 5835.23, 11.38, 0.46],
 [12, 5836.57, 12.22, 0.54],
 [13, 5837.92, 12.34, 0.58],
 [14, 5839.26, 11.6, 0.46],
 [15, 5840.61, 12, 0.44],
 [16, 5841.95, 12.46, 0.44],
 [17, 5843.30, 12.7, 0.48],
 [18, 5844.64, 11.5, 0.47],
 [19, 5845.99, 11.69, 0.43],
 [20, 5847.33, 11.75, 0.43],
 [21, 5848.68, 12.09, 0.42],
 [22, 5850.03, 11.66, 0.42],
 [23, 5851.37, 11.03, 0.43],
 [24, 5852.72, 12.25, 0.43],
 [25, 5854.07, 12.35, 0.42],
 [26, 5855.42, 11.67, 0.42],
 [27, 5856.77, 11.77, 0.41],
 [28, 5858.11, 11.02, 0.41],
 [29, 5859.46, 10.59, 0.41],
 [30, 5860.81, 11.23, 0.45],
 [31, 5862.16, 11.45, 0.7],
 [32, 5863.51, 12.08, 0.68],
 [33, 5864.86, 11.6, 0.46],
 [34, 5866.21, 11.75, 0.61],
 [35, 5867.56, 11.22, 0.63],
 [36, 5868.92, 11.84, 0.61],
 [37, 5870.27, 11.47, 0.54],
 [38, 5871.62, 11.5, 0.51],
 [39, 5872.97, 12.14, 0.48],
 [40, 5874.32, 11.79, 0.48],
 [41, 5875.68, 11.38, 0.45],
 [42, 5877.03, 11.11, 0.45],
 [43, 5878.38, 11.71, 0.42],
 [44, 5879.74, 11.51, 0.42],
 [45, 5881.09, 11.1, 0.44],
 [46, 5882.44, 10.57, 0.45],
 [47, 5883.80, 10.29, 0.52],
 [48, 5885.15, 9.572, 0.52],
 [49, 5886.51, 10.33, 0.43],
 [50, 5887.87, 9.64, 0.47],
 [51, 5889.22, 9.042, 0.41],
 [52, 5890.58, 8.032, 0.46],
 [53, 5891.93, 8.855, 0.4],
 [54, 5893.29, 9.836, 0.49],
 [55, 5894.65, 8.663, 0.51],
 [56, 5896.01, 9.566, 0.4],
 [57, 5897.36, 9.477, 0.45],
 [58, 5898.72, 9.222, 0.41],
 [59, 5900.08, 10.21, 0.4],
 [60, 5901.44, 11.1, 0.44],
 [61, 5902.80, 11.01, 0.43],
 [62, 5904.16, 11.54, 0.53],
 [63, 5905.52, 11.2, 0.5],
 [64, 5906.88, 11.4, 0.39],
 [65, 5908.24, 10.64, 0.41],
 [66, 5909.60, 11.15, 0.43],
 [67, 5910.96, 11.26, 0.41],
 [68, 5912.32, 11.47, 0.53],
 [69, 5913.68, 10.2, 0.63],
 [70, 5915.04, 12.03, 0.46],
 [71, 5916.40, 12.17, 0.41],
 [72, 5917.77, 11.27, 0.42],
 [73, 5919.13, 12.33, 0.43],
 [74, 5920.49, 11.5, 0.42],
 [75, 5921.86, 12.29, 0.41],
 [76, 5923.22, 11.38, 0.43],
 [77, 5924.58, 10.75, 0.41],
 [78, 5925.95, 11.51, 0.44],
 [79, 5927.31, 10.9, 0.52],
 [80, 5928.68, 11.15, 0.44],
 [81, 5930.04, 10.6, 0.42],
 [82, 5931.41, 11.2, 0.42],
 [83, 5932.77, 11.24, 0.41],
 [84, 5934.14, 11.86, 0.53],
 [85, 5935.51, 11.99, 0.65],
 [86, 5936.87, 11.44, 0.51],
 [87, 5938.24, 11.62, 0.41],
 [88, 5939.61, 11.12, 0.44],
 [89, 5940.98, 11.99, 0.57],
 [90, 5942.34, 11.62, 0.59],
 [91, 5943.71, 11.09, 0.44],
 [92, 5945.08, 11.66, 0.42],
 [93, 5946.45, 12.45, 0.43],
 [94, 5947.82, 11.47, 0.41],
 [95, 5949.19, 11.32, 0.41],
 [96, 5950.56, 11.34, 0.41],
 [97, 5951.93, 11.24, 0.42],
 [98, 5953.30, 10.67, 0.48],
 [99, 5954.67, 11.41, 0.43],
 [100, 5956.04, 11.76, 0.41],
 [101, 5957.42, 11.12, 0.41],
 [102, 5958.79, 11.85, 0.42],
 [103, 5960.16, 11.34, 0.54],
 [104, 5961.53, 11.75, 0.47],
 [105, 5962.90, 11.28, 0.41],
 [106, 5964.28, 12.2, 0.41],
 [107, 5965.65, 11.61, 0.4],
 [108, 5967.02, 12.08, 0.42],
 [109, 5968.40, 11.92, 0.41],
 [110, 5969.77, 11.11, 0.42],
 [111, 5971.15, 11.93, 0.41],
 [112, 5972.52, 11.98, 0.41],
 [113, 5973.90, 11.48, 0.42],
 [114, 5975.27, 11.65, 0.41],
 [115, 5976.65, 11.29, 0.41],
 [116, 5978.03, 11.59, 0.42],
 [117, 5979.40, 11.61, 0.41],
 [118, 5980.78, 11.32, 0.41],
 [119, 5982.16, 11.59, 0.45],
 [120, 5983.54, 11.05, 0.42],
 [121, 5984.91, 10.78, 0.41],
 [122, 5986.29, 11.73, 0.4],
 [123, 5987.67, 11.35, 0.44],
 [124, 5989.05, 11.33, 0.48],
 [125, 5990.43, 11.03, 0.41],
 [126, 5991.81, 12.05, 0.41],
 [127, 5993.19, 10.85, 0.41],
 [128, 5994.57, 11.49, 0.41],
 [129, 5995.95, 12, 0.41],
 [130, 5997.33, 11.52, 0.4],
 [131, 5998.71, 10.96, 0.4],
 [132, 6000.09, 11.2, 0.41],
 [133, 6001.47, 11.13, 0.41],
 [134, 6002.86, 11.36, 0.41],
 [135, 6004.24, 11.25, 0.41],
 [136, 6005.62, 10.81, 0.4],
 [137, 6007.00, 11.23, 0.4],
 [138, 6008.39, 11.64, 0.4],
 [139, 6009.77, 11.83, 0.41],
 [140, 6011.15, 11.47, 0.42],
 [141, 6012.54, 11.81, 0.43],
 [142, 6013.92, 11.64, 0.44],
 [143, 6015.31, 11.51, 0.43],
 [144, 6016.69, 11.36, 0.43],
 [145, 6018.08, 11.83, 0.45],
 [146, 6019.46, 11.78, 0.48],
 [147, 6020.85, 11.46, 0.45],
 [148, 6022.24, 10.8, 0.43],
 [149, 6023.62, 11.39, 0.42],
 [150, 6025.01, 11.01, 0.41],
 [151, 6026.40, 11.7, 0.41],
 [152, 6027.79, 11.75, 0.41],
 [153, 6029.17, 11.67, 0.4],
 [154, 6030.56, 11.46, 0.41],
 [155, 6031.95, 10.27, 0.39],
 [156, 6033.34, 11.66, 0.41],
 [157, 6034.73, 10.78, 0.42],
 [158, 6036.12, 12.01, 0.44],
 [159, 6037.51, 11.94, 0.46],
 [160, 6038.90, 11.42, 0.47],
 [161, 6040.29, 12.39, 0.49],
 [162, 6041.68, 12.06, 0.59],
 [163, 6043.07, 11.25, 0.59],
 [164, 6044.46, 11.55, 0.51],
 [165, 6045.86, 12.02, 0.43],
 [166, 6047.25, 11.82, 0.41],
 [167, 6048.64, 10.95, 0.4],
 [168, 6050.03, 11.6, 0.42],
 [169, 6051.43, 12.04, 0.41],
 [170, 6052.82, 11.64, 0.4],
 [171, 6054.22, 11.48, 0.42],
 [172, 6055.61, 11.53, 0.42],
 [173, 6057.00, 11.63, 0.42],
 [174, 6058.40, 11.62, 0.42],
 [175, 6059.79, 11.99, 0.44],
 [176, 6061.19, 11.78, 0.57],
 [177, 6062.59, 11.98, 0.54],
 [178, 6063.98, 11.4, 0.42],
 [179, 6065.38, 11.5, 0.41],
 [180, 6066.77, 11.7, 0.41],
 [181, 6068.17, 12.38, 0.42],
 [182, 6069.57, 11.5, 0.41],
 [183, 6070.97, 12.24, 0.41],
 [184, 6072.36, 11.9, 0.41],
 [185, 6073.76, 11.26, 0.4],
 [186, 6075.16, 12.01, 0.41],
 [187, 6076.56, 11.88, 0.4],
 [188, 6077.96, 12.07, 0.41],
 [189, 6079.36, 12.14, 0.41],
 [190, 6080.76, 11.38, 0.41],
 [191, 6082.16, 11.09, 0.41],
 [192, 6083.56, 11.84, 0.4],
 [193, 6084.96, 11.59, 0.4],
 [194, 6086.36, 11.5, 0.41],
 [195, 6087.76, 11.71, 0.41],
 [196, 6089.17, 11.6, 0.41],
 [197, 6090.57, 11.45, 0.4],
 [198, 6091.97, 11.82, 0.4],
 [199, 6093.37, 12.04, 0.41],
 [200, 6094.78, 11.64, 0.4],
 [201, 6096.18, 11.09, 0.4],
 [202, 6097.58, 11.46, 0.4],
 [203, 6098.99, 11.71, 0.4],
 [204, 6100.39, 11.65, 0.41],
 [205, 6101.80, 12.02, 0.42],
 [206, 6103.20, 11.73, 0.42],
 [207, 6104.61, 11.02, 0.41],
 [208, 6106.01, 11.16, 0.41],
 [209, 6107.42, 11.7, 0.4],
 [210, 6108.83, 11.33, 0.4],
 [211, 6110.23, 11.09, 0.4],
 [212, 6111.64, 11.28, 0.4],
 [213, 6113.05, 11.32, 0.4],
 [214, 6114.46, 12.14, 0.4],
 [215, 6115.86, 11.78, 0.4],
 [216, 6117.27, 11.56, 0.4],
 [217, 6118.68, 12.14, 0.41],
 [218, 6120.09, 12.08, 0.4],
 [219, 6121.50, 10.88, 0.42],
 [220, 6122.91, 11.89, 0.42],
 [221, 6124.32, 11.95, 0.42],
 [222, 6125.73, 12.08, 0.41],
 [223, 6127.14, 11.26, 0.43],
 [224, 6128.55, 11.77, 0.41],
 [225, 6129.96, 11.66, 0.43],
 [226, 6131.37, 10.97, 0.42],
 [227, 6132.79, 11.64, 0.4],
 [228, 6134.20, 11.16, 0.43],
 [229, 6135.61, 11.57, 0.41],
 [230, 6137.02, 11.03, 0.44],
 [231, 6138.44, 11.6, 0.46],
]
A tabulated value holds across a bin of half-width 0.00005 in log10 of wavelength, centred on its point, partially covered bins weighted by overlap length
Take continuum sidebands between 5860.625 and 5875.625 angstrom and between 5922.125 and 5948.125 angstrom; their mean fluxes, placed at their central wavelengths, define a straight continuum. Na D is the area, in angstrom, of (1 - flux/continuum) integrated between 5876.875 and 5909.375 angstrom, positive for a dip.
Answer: 3.7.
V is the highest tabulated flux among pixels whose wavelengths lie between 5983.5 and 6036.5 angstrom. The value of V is 12.05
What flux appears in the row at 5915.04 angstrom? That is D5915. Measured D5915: 12.03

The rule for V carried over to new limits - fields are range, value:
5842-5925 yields 12.7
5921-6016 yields 12.45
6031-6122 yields 12.39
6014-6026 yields 11.83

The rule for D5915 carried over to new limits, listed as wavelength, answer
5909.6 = 11.15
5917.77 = 11.27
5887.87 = 9.64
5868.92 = 11.84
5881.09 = 11.1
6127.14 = 11.26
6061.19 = 11.78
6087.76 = 11.71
